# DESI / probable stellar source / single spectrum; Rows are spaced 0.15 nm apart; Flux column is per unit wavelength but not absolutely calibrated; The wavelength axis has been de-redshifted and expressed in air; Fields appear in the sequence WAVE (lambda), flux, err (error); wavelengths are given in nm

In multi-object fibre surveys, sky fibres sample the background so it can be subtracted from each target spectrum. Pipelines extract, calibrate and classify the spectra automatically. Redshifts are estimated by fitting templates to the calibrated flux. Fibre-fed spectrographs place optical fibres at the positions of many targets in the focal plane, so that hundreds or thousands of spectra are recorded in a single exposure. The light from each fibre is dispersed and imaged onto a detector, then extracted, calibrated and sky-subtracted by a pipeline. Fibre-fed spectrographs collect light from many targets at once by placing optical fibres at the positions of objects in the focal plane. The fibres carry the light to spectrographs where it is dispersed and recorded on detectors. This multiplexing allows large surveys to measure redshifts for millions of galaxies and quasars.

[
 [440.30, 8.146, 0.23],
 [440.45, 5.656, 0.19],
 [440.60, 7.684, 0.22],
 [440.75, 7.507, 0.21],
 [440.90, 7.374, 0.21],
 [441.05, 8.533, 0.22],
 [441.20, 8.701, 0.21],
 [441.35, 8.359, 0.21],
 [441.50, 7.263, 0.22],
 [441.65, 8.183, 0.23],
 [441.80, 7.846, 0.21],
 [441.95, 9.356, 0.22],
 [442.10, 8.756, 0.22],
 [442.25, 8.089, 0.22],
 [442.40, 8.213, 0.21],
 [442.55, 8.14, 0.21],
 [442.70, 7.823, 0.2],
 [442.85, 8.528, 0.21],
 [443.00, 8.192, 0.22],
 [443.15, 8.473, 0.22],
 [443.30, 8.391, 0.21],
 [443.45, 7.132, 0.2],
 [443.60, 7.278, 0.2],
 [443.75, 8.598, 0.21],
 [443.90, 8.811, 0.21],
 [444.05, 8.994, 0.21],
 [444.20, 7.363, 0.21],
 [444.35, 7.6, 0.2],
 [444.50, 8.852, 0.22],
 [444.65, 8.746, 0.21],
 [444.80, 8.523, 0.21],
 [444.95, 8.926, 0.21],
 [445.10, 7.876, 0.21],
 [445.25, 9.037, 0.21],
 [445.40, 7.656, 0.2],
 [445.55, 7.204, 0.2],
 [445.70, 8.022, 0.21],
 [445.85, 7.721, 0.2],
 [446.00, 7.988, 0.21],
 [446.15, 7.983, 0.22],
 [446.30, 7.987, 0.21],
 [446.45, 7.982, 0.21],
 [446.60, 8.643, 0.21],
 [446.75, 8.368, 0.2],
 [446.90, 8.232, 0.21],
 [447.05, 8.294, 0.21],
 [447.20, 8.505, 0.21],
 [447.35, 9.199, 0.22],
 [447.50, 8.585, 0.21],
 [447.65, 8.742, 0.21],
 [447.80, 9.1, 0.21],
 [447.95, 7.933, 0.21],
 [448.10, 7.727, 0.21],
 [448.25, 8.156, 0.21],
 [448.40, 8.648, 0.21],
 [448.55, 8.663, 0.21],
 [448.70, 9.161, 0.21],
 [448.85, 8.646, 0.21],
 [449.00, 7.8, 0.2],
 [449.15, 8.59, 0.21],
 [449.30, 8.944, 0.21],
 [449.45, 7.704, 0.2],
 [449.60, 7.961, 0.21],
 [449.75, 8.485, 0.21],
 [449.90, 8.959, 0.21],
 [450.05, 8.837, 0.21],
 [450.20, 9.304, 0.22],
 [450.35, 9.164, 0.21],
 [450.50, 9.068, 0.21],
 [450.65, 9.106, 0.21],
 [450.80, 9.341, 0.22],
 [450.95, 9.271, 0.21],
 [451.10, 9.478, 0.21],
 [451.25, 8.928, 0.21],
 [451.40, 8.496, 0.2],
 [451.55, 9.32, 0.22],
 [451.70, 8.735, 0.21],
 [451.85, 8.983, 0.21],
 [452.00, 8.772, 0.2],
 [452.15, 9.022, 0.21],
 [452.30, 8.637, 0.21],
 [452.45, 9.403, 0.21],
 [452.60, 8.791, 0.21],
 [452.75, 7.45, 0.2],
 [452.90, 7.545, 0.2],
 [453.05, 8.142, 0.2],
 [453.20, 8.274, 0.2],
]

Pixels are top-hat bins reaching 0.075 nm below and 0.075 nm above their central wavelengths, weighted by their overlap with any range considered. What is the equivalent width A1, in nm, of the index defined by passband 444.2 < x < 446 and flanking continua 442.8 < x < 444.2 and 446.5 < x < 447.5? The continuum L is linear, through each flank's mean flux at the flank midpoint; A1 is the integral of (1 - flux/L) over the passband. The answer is 0.04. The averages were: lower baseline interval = 8.21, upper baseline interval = 8.53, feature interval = 8.15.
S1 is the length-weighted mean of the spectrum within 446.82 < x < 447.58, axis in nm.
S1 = 8.56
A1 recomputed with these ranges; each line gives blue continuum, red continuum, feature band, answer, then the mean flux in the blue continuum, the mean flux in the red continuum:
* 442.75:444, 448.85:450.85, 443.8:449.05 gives 0.06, 8.18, 8.7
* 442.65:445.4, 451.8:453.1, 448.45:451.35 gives -0.12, 8.27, 8.53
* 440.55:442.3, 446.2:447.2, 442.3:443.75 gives 0.02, 8.14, 8.26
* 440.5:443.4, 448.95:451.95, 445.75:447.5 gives 0.05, 8.15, 8.83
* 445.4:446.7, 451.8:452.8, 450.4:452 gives -0.08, 7.93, 8.75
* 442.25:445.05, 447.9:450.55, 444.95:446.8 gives 0.07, 8.25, 8.54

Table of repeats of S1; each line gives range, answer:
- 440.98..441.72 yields 8.21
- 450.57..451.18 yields 9.29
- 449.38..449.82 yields 8.05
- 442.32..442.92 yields 8.17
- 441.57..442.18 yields 8.52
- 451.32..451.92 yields 8.88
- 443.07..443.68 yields 7.83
